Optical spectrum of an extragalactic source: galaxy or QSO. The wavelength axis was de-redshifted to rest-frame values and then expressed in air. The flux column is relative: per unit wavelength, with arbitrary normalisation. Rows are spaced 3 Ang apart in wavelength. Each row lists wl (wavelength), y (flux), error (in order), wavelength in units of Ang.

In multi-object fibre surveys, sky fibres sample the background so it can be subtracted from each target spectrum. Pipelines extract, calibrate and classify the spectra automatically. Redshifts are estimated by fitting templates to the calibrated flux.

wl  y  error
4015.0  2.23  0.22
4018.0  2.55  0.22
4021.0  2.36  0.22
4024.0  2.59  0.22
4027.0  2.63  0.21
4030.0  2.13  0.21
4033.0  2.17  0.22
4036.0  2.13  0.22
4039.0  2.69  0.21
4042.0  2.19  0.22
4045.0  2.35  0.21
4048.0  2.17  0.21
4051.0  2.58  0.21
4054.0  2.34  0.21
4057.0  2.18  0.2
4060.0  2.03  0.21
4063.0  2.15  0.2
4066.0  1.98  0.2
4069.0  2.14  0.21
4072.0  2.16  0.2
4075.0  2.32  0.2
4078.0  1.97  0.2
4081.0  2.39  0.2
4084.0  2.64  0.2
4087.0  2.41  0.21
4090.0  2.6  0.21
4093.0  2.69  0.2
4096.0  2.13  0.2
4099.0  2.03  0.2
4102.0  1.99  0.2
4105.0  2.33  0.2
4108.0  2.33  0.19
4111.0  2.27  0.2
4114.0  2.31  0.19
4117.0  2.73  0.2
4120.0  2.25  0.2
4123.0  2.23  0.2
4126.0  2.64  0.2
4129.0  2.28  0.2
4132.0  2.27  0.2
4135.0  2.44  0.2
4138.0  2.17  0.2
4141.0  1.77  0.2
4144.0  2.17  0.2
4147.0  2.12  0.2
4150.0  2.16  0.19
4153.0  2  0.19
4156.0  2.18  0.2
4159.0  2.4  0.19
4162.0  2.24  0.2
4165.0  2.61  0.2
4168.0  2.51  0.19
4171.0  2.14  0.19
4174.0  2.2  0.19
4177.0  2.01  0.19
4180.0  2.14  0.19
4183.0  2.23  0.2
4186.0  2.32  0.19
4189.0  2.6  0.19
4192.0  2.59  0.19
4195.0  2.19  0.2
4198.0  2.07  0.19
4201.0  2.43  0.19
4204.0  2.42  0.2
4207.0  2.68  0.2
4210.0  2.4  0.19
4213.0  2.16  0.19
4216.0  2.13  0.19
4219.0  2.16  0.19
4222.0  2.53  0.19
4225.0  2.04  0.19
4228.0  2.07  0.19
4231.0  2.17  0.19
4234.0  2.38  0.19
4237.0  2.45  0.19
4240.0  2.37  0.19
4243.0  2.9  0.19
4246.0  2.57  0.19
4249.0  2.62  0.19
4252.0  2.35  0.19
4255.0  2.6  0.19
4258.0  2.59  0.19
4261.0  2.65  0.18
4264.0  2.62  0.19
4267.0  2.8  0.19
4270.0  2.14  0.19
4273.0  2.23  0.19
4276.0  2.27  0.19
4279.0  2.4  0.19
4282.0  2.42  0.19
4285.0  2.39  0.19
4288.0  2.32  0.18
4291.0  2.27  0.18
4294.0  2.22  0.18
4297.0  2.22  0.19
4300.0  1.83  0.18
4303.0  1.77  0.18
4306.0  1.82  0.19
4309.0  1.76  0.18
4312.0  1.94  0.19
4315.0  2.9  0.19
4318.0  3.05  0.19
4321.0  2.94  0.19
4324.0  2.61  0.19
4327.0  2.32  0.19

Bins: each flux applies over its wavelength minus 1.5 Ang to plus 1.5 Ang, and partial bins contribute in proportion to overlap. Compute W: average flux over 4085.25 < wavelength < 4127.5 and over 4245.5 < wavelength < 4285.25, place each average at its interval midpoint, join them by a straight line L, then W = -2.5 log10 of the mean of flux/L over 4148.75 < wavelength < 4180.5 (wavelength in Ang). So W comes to 0.07 mag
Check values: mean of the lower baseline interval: 2.35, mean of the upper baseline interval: 2.48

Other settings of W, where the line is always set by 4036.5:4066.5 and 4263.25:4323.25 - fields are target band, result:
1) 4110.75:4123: -0.05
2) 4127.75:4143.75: 0.05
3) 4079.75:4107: -0.04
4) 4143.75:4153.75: 0.09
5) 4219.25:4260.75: -0.06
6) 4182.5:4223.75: -0.02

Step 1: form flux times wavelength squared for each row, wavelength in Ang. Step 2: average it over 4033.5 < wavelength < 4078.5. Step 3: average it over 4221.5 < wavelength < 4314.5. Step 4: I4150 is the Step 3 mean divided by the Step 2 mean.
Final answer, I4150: 1.2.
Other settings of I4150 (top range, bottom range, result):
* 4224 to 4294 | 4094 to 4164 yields 1.15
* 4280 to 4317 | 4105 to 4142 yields 1.02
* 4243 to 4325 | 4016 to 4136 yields 1.14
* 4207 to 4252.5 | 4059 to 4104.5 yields 1.13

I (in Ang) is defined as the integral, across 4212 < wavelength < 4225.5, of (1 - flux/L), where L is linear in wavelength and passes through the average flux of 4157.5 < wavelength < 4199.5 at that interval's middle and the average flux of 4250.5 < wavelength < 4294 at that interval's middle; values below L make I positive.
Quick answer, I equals 0.8 Ang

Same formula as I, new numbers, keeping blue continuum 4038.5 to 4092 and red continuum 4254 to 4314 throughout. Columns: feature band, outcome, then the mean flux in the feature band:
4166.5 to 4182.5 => 0.5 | 2.2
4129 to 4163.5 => 1.5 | 2.18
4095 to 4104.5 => 0.9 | 2.08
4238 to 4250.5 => -1.9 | 2.61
